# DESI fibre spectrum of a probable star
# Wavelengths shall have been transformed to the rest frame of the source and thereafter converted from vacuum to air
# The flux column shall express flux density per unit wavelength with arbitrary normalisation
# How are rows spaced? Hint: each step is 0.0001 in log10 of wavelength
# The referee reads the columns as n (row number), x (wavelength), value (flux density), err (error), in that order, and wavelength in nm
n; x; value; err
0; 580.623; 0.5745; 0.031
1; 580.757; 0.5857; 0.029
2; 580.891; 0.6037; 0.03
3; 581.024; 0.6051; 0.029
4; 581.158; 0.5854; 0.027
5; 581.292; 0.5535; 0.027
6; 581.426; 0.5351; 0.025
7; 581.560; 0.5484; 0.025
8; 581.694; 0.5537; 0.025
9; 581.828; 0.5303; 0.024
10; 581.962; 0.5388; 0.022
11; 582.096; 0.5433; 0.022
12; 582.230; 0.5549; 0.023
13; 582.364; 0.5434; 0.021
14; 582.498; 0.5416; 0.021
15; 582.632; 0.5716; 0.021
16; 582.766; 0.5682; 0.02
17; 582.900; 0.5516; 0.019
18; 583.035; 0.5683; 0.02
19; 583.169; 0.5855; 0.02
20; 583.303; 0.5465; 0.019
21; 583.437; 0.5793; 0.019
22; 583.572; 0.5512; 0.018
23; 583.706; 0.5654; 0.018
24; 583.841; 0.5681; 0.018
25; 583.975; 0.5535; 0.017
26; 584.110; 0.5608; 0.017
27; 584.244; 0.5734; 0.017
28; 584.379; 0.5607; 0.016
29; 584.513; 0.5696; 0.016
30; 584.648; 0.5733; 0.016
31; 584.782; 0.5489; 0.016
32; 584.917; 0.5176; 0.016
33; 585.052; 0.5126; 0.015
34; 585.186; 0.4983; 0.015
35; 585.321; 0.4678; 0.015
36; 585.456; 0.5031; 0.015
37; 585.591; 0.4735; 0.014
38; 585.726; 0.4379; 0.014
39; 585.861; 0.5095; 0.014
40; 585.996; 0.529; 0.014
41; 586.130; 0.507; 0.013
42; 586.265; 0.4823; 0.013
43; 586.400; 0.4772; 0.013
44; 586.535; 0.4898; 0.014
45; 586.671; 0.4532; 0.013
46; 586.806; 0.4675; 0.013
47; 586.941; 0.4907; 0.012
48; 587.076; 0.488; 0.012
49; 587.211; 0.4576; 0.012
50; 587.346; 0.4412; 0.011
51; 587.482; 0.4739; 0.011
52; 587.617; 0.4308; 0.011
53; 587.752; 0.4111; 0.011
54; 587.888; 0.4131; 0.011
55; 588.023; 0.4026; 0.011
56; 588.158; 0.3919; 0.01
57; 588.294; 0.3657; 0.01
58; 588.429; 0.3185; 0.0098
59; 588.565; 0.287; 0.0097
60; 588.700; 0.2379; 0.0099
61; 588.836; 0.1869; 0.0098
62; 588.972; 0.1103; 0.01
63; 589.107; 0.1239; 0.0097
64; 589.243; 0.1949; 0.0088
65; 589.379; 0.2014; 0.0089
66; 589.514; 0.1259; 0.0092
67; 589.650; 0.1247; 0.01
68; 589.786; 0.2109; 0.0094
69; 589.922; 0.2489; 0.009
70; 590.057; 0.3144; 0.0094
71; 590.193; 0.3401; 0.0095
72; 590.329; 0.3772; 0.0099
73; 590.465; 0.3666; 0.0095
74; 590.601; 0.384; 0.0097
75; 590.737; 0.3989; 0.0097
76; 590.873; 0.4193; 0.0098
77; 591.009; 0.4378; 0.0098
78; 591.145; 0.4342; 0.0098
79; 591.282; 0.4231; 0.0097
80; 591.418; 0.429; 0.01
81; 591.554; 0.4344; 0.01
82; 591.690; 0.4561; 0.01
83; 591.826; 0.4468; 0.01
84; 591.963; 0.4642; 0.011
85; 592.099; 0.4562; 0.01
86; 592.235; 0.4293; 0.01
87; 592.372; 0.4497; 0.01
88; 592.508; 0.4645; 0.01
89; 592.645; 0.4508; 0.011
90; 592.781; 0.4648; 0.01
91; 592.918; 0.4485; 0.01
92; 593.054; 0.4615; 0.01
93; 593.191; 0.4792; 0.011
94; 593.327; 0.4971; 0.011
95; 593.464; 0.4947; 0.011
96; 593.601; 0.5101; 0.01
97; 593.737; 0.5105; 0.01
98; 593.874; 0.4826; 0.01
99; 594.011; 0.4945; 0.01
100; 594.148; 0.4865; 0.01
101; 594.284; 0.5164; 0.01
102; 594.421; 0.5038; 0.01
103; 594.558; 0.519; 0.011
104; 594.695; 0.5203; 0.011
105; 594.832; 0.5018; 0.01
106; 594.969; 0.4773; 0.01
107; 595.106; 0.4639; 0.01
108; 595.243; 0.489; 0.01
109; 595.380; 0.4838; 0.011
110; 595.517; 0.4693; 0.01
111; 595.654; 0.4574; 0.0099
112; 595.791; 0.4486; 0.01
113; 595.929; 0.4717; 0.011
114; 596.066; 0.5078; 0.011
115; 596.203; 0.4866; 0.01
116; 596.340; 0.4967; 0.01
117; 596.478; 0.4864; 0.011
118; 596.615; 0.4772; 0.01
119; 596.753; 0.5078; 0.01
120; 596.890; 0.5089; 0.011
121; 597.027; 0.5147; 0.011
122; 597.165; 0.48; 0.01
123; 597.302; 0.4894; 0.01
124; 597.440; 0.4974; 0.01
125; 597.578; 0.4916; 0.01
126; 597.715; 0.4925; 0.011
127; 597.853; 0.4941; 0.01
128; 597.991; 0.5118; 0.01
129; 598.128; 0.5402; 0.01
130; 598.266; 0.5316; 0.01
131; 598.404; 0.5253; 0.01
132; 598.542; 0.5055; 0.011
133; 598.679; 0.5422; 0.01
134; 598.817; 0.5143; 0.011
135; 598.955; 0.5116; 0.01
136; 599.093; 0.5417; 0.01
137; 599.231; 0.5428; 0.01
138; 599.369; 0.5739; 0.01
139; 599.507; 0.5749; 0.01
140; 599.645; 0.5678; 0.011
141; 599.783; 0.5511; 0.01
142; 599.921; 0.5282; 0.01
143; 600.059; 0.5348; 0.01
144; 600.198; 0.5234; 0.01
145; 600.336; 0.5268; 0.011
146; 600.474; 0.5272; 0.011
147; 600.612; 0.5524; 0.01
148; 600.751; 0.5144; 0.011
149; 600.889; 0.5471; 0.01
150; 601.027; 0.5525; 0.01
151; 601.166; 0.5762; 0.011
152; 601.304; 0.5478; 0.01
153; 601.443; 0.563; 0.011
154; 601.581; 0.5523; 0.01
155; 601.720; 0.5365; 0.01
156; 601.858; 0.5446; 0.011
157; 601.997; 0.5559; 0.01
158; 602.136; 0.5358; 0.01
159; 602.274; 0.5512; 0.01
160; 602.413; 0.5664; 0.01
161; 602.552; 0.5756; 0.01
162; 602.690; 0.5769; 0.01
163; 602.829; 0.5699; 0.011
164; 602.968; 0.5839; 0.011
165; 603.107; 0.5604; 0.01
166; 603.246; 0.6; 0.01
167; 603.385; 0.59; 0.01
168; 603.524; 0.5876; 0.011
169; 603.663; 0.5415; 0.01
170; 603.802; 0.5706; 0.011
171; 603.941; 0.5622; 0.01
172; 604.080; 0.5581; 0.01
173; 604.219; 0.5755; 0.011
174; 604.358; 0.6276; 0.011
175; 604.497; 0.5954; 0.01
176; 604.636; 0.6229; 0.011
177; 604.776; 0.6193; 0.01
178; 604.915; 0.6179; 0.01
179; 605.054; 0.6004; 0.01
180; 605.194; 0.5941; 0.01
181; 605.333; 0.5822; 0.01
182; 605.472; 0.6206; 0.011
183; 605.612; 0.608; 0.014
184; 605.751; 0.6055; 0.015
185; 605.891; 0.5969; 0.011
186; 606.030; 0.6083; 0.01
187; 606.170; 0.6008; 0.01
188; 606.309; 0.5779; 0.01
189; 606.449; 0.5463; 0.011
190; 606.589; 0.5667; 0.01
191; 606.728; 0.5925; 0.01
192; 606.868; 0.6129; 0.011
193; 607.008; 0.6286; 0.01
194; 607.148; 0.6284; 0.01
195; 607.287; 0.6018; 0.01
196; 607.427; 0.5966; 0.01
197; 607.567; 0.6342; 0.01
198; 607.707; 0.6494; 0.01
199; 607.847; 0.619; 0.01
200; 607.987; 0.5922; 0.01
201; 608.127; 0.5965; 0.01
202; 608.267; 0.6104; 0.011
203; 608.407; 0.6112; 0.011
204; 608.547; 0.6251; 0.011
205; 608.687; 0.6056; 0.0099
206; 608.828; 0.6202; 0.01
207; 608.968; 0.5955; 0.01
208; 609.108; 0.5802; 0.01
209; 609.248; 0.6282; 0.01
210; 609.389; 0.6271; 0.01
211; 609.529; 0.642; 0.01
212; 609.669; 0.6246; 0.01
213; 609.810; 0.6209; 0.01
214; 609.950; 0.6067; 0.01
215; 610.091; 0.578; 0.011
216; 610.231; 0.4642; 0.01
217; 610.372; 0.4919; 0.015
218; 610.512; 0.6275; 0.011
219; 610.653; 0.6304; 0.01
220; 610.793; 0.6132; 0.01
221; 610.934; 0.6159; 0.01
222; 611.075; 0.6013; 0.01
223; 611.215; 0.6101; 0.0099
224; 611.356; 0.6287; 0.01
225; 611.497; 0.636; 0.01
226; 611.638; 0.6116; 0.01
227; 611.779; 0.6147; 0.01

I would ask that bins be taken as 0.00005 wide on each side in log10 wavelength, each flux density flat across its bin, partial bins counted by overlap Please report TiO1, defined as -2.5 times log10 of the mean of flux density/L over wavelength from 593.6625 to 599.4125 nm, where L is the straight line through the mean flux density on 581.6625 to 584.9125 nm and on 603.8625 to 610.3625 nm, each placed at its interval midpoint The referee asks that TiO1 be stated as 0.16 mag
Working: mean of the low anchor 0.558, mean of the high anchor 0.601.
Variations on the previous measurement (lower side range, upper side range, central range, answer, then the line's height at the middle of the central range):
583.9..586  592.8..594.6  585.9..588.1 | 0.12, 0.517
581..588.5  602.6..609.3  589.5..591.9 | 0.43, 0.535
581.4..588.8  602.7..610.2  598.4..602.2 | 0.05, 0.57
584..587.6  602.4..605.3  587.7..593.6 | 0.40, 0.525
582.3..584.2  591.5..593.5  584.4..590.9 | 0.30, 0.513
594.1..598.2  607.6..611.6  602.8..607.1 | -0.05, 0.567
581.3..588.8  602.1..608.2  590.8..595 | 0.14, 0.535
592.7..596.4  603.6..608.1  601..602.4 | 0.01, 0.558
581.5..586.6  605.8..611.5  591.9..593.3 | 0.22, 0.559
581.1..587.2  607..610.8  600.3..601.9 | 0.07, 0.582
